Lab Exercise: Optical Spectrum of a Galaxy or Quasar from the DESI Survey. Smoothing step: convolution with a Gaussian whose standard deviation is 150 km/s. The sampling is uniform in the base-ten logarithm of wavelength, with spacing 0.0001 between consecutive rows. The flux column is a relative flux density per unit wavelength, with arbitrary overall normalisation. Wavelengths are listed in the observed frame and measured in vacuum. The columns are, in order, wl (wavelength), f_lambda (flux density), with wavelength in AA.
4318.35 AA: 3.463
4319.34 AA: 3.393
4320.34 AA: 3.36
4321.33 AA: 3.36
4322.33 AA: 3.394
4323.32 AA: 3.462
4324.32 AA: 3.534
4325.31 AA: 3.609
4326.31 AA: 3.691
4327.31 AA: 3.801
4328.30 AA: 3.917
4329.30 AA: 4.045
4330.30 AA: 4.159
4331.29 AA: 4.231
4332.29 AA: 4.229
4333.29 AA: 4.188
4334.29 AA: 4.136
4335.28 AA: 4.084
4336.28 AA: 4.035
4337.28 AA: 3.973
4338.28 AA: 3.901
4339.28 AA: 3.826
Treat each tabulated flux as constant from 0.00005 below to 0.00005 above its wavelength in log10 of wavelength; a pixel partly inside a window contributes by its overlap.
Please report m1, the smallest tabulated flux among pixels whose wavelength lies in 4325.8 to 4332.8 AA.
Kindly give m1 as 3.691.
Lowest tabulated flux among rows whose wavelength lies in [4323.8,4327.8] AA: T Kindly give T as 3.534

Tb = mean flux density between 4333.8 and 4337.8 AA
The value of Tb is 4.06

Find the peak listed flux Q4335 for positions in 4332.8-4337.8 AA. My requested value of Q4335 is 4.188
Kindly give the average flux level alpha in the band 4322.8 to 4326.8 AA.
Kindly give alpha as 3.58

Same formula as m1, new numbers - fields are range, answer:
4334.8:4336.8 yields 4.035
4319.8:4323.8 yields 3.36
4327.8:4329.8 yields 3.917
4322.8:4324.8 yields 3.462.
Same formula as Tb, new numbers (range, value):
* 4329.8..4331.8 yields 4.2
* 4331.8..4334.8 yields 4.19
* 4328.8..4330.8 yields 4.11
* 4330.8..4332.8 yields 4.22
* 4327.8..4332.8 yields 4.12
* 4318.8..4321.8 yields 3.38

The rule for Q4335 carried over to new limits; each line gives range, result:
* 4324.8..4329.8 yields 4.045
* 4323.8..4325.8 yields 3.609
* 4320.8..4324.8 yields 3.534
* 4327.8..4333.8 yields 4.231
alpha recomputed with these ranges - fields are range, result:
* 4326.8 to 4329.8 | 3.92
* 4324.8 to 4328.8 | 3.76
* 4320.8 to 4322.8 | 3.38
